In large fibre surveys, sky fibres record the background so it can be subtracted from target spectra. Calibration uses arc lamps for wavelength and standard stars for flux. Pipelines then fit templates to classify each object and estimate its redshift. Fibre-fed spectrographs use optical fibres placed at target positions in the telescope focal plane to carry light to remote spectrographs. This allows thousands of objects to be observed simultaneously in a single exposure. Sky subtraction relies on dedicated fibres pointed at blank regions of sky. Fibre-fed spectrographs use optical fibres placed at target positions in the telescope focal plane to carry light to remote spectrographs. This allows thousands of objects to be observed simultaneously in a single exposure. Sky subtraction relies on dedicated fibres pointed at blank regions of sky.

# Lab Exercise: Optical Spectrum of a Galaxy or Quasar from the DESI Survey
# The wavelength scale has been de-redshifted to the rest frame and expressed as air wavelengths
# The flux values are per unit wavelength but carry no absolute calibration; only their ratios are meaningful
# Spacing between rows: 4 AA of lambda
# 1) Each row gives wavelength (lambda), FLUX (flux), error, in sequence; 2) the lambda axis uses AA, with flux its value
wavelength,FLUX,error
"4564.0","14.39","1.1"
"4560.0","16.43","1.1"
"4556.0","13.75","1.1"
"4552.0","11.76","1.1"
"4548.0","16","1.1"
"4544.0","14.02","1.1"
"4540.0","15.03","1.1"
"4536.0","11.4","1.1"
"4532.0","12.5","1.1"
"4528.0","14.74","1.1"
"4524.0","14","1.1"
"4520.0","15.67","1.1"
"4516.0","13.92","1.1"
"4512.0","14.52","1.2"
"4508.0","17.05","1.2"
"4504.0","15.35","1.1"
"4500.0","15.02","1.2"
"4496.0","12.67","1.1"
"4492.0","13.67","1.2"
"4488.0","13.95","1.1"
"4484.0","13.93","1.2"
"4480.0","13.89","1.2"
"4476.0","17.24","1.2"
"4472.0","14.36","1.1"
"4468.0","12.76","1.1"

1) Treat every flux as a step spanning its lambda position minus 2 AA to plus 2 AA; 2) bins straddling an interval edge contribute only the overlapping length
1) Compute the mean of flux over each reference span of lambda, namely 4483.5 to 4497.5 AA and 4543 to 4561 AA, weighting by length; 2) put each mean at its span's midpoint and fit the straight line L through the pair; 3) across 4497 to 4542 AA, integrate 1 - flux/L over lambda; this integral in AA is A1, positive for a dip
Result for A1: -1.8 AA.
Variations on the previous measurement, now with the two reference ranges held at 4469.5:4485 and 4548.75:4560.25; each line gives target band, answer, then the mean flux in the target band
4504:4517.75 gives -0.8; 15.2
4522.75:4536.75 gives 0.9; 13.3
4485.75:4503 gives 0.8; 13.9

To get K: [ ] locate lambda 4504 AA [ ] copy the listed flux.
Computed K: 15.35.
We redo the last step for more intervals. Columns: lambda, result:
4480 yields 13.89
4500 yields 15.02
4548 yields 16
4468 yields 12.76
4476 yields 17.24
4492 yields 13.67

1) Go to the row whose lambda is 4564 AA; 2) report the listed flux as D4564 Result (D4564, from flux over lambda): 14.39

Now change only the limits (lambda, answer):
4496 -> 12.67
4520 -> 15.67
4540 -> 15.03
